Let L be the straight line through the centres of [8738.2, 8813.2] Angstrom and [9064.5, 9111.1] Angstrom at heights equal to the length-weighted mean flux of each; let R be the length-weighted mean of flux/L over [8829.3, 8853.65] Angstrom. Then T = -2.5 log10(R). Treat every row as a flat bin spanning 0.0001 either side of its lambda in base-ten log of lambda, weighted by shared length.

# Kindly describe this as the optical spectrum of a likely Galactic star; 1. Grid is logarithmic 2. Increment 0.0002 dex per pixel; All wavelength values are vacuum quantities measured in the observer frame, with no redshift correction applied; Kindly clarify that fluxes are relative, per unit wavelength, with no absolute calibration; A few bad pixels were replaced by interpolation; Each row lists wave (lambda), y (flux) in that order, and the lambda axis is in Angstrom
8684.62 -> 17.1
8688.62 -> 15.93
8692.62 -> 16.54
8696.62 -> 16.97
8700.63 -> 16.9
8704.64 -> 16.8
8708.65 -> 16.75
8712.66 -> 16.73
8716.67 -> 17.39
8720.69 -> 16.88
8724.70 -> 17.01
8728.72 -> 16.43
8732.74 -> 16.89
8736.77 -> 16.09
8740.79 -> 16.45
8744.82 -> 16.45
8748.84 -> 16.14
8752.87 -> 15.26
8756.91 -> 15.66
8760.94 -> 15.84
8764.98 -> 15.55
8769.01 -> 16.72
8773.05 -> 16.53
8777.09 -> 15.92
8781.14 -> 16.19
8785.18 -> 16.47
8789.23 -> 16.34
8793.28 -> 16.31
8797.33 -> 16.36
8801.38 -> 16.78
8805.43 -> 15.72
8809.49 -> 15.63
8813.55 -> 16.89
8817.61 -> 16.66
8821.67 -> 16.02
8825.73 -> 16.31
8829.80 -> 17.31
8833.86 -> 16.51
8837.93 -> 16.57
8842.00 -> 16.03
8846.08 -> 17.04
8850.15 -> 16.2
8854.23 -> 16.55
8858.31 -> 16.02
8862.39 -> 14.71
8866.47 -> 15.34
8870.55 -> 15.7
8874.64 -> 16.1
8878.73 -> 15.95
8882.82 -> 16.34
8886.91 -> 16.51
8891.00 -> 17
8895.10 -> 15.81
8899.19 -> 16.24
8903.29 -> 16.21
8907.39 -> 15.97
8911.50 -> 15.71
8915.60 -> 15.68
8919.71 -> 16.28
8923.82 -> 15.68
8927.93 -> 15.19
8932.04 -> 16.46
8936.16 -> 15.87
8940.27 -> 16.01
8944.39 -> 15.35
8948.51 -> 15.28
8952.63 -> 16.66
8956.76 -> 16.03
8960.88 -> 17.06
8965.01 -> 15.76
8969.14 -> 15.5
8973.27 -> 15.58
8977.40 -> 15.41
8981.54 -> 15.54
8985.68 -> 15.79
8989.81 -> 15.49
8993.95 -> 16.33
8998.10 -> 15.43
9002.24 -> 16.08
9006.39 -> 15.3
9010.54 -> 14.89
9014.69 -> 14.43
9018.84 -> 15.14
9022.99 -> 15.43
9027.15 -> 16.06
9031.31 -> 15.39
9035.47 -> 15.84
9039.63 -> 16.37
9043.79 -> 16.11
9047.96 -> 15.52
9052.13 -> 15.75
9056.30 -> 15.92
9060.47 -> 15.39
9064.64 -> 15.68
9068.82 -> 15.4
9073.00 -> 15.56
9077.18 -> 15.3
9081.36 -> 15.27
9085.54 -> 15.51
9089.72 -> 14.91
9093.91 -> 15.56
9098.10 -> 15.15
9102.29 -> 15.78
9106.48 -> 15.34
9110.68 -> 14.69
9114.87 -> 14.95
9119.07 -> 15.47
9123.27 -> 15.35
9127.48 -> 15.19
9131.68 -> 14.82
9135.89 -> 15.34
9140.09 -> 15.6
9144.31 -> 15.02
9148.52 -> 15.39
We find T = -0.04 mag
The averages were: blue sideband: 16.1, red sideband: 15.4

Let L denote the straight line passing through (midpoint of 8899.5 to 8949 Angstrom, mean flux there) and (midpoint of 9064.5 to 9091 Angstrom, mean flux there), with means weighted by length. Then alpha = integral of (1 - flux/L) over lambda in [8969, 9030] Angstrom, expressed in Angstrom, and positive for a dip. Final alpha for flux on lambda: 0.5 Angstrom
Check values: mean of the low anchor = 15.8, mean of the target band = 15.5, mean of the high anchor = 15.4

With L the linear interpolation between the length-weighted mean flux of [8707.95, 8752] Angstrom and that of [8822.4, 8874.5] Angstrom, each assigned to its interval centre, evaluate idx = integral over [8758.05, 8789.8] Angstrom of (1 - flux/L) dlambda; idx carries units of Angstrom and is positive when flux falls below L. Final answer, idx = 0.55 Angstrom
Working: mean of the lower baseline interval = 16.6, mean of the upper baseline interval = 16.2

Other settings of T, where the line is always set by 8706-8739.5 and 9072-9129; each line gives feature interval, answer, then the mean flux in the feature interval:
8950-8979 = -0.012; 16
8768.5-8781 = 0.017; 16.3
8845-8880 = 0.020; 15.9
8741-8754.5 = 0.042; 16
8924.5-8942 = 0.005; 15.9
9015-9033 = 0.013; 15.4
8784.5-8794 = 0.010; 16.4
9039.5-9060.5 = -0.025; 15.8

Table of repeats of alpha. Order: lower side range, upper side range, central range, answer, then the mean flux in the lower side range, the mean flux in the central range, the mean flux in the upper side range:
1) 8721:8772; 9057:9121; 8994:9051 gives -0.2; 16.2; 15.6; 15.3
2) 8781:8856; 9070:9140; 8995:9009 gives 0.1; 16.4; 15.6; 15.3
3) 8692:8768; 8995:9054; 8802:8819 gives 0.0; 16.5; 16.3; 15.6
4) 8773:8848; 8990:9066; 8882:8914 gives -0.3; 16.4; 16.2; 15.6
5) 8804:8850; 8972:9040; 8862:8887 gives 0.6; 16.4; 15.8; 15.5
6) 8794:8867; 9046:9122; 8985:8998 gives -0.1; 16.3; 15.8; 15.4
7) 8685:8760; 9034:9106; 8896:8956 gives 0.3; 16.5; 15.9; 15.6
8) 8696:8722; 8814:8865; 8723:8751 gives 0.5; 16.9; 16.5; 16.3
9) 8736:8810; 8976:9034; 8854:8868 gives 0.3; 16.1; 15.6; 15.5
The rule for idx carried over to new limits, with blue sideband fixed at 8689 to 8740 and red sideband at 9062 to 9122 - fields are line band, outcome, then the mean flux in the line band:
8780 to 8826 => 0.30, 16.3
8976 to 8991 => 0.16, 15.6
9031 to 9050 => -0.45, 15.9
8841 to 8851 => -0.15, 16.5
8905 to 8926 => 0.17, 15.9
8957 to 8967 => -0.33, 16.4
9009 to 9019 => 0.55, 14.8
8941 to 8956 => 0.06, 15.8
